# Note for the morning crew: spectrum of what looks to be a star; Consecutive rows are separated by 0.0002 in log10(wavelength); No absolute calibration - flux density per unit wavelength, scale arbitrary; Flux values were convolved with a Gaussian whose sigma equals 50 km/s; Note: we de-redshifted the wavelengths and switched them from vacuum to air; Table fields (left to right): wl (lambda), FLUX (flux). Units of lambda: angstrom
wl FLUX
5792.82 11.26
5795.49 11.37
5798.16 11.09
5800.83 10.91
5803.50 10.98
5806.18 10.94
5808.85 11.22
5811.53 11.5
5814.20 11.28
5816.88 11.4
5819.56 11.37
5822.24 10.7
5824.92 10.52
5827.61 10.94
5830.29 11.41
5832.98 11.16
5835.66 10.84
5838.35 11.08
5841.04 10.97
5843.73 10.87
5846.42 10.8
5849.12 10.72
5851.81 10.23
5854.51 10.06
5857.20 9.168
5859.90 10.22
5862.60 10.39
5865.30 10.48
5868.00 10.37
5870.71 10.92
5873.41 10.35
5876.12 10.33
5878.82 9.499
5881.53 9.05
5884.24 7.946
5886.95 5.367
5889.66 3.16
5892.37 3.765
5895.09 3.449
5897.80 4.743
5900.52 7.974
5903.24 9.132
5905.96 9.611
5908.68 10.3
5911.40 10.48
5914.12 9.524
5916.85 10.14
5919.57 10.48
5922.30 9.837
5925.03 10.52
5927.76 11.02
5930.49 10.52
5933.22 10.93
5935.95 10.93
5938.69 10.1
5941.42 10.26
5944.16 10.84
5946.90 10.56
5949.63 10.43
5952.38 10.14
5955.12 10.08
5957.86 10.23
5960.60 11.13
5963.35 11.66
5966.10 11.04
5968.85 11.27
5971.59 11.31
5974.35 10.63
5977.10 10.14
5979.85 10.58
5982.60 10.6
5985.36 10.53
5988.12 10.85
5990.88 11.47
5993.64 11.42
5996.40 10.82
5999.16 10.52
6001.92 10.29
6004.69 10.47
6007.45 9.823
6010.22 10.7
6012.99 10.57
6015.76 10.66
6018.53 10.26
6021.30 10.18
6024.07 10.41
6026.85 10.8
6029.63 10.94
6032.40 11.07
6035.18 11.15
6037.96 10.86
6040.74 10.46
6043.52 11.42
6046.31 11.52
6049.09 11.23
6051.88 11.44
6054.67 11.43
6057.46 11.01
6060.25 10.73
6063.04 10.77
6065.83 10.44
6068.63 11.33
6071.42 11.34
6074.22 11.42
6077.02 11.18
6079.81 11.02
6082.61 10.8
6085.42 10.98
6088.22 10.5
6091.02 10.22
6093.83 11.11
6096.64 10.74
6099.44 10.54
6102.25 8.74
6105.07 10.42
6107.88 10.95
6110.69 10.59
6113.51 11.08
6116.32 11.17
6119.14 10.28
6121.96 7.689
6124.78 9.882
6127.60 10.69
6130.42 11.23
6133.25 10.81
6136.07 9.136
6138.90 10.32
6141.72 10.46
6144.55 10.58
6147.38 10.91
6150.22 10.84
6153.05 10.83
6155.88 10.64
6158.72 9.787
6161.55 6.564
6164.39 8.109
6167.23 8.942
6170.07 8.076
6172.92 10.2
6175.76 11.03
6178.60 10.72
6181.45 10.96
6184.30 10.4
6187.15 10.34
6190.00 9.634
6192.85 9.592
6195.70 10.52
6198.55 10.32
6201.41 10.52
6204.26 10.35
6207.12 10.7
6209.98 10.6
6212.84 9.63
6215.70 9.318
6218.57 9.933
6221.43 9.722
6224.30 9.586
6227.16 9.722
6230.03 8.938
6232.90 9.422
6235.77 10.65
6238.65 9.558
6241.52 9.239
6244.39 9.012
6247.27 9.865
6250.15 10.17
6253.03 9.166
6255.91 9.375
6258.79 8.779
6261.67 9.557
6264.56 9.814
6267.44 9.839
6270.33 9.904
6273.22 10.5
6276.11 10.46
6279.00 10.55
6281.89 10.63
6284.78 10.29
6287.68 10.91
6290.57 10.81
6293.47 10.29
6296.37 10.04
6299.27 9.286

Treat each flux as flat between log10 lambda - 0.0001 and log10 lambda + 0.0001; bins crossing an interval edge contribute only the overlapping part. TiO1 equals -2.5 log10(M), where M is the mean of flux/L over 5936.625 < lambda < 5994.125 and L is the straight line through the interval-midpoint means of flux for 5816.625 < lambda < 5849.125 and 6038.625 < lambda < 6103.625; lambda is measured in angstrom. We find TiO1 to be 0.02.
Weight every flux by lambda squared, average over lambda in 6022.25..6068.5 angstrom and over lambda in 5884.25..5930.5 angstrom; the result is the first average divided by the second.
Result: 1.4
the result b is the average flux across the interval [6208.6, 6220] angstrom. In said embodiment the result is 9.86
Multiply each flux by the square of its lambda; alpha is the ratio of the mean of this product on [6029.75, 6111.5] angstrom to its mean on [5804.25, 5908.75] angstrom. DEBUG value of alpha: 1.22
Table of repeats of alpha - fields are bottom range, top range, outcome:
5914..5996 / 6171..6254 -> 1.02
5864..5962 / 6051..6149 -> 1.21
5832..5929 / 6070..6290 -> 1.20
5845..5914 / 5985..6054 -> 1.30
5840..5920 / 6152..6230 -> 1.22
